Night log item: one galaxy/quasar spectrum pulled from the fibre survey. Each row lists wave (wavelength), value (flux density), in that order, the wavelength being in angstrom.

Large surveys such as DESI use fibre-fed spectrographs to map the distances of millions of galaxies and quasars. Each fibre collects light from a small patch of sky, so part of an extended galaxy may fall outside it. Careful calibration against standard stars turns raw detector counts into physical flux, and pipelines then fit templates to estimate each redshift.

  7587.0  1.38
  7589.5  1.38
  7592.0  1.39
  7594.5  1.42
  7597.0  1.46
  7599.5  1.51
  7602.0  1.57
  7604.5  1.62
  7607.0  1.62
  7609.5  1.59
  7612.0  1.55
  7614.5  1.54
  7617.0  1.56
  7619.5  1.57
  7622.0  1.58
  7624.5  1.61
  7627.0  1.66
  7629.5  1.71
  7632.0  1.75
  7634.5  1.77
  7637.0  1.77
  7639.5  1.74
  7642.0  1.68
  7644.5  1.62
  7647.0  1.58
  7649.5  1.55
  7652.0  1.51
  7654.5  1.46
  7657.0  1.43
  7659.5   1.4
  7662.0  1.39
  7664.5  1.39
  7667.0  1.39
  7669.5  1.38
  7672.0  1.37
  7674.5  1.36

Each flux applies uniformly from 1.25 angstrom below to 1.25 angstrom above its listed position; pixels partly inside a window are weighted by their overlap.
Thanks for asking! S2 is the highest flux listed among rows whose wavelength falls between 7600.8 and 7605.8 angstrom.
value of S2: 1.62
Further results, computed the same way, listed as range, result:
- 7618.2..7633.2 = 1.75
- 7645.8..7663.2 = 1.58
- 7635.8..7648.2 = 1.77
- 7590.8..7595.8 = 1.42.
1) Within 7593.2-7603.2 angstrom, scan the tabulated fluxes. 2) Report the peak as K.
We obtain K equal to 1.57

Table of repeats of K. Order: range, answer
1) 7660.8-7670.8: 1.39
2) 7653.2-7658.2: 1.46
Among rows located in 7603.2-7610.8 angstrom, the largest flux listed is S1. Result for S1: 1.62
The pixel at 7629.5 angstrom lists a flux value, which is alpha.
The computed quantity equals 1.71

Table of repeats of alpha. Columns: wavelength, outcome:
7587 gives 1.38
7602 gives 1.57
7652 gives 1.51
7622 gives 1.58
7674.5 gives 1.36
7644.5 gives 1.62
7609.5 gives 1.59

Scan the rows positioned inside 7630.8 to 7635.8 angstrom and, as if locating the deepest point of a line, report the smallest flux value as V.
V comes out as 1.75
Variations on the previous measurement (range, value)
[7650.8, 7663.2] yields 1.39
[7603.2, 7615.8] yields 1.54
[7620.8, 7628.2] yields 1.58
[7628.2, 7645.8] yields 1.62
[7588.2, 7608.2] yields 1.38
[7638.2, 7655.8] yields 1.46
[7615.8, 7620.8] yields 1.56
